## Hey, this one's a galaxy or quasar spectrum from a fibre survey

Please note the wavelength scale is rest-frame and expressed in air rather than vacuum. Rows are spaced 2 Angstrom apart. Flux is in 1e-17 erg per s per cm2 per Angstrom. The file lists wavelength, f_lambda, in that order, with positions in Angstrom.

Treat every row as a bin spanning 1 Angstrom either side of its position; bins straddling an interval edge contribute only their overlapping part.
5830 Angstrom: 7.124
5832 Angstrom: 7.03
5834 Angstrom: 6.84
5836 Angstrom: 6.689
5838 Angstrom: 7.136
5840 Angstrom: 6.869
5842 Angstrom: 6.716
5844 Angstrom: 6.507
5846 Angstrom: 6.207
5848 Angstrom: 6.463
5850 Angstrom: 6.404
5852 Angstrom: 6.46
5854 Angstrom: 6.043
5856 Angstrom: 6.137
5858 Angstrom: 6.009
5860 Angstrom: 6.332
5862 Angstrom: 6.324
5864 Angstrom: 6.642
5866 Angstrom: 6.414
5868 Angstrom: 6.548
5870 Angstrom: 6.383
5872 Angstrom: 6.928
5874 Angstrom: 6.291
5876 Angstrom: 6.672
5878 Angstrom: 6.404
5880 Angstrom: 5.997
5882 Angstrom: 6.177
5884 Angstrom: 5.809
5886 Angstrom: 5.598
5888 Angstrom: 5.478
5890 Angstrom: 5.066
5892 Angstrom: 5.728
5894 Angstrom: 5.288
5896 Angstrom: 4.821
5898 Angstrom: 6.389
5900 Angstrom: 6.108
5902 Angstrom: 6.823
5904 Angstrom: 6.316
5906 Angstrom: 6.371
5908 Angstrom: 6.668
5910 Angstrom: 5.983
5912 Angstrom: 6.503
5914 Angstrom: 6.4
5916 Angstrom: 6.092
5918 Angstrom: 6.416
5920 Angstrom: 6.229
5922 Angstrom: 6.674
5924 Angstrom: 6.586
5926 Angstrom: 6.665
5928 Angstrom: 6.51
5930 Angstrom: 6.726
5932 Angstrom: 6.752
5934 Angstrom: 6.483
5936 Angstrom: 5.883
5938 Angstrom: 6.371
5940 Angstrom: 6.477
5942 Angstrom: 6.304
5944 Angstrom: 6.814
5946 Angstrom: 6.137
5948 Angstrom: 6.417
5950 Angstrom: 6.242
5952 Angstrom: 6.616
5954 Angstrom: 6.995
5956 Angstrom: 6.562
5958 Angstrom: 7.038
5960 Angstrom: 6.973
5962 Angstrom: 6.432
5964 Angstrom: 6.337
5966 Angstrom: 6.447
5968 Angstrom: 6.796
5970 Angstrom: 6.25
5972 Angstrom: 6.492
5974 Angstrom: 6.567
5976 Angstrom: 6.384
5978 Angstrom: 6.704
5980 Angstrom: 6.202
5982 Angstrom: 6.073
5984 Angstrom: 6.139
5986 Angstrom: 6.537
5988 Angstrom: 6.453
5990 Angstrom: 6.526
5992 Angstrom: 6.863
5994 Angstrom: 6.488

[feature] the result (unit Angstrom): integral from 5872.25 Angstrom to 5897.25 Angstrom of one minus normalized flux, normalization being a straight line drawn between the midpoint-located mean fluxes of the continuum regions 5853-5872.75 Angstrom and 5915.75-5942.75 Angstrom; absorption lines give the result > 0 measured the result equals 2.3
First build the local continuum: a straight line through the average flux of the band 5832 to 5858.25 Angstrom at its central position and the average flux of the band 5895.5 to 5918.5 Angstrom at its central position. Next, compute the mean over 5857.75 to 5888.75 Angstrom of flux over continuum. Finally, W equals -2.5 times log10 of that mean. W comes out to 0.03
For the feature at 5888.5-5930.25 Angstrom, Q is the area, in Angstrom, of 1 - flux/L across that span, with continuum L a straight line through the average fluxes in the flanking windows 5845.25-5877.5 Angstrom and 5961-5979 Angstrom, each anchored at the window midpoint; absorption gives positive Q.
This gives 1.6 Angstrom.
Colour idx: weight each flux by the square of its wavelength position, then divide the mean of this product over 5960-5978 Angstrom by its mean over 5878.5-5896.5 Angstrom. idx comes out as 1.20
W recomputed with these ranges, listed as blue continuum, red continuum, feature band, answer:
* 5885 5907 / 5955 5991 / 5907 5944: -0.063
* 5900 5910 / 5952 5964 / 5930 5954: 0.035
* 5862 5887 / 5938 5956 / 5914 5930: -0.005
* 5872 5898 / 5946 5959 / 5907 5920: -0.029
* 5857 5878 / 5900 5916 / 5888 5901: 0.155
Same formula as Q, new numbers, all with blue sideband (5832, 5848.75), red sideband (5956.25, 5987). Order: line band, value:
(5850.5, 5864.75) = 0.9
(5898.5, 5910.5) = 0.4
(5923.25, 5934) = -0.1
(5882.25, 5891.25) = 1.5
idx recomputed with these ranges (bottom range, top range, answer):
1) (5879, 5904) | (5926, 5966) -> 1.15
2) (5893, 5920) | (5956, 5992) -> 1.08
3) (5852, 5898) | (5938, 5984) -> 1.10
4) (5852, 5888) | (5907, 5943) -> 1.05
